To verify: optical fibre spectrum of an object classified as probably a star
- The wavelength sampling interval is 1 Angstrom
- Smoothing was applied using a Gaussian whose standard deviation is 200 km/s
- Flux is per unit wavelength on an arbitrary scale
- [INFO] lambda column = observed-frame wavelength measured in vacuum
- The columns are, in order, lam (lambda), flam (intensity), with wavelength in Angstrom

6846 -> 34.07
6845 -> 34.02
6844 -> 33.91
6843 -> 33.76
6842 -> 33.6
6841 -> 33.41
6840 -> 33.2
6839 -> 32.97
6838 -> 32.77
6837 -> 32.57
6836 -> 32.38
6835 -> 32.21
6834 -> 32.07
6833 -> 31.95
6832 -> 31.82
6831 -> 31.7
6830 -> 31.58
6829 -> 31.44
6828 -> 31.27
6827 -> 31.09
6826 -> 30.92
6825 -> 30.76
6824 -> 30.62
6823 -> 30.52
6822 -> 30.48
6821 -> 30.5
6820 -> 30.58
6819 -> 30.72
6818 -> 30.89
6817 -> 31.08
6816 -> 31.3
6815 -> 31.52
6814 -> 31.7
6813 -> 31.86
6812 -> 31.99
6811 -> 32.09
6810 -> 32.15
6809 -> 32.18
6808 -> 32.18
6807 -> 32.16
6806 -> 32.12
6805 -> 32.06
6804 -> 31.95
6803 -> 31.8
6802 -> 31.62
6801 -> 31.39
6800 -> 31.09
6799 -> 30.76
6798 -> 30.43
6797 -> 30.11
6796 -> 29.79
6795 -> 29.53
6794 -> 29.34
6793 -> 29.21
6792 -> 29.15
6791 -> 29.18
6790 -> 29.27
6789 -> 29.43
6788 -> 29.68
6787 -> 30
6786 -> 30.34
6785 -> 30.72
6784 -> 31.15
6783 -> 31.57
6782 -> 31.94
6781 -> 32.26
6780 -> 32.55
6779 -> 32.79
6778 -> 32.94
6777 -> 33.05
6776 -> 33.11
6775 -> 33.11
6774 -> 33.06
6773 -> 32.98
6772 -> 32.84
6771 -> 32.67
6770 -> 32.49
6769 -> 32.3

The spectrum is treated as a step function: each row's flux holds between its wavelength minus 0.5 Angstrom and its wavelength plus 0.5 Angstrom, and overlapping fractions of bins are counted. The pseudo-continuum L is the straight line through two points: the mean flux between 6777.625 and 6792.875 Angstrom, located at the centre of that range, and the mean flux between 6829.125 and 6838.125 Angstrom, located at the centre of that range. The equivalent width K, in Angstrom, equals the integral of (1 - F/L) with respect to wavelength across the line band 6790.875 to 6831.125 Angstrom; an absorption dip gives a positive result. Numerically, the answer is 0.5 Angstrom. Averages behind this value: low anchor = 30.8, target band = 31.1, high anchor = 32.1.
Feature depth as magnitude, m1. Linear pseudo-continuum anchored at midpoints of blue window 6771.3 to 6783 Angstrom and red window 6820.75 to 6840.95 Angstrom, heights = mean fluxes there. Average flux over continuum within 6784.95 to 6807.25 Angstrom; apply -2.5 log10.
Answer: 0.07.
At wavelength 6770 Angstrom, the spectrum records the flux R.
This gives 32.49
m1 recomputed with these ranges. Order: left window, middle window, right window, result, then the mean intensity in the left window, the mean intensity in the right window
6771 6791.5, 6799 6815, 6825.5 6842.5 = 0.00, 31.6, 32.2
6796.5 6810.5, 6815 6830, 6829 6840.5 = 0.04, 31.6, 32.3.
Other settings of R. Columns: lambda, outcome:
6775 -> 33.11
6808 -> 32.18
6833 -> 31.95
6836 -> 32.38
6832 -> 31.82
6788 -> 29.68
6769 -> 32.3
